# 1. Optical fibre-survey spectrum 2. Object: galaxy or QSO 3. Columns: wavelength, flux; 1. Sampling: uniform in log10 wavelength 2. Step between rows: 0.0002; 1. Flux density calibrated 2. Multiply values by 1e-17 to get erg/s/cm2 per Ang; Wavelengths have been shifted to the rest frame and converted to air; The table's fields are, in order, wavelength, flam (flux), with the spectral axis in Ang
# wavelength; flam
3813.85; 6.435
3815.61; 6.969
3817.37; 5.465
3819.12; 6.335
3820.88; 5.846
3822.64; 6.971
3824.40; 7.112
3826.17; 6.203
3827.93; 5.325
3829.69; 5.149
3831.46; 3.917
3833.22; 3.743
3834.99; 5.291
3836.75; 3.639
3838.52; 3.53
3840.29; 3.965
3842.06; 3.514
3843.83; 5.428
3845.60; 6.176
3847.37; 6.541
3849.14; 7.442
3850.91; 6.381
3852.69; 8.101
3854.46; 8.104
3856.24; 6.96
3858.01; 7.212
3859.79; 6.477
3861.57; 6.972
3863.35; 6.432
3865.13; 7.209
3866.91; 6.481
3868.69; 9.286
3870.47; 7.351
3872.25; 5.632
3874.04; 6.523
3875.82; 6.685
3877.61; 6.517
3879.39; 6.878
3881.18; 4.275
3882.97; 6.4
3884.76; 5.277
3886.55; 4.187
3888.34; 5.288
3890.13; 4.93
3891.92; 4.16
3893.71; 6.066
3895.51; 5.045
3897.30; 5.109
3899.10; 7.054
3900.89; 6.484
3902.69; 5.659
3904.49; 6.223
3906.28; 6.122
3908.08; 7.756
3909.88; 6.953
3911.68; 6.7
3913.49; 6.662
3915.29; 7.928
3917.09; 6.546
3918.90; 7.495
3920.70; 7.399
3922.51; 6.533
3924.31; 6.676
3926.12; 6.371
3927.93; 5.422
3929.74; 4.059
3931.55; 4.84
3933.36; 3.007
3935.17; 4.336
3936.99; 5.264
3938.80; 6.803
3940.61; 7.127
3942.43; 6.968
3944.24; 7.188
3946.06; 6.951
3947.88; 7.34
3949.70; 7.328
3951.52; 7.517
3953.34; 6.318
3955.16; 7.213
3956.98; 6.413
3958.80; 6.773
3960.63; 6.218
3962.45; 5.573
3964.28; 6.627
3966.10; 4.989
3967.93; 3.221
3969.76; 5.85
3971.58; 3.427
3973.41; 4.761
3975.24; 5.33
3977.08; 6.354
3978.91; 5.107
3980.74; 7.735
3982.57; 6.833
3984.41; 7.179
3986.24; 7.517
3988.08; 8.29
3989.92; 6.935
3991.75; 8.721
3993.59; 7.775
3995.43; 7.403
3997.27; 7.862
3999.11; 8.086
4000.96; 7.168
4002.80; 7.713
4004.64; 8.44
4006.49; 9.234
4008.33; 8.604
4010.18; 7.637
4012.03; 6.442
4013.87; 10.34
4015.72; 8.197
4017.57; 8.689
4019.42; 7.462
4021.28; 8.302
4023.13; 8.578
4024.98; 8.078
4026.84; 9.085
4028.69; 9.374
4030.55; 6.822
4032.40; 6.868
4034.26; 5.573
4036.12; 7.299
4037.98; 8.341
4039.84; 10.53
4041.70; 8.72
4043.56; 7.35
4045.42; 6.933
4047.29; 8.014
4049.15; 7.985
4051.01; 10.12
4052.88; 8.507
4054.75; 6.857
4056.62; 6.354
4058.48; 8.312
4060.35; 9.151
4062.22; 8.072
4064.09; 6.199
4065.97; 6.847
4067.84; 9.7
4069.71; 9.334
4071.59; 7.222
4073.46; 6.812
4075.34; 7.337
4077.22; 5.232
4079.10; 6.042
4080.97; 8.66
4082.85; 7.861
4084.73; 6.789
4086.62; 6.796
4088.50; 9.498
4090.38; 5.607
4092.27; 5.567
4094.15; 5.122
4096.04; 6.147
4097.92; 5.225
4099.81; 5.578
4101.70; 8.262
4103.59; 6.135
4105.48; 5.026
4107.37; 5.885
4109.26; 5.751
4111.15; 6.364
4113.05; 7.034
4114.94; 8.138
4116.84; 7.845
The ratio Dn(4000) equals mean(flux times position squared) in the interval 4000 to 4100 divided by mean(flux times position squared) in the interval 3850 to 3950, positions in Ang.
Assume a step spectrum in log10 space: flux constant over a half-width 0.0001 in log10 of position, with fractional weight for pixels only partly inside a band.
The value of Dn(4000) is 1.3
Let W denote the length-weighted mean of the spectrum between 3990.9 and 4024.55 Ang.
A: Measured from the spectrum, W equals 8.14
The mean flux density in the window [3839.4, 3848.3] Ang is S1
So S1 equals 5.14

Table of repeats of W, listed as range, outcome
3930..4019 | 6.77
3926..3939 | 4.83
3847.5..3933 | 6.37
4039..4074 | 8.06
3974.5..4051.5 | 7.83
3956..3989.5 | 6.03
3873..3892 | 5.61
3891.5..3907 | 5.82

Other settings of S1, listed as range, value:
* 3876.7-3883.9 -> 6.01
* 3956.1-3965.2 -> 6.32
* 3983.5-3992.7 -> 7.73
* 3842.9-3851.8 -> 6.38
